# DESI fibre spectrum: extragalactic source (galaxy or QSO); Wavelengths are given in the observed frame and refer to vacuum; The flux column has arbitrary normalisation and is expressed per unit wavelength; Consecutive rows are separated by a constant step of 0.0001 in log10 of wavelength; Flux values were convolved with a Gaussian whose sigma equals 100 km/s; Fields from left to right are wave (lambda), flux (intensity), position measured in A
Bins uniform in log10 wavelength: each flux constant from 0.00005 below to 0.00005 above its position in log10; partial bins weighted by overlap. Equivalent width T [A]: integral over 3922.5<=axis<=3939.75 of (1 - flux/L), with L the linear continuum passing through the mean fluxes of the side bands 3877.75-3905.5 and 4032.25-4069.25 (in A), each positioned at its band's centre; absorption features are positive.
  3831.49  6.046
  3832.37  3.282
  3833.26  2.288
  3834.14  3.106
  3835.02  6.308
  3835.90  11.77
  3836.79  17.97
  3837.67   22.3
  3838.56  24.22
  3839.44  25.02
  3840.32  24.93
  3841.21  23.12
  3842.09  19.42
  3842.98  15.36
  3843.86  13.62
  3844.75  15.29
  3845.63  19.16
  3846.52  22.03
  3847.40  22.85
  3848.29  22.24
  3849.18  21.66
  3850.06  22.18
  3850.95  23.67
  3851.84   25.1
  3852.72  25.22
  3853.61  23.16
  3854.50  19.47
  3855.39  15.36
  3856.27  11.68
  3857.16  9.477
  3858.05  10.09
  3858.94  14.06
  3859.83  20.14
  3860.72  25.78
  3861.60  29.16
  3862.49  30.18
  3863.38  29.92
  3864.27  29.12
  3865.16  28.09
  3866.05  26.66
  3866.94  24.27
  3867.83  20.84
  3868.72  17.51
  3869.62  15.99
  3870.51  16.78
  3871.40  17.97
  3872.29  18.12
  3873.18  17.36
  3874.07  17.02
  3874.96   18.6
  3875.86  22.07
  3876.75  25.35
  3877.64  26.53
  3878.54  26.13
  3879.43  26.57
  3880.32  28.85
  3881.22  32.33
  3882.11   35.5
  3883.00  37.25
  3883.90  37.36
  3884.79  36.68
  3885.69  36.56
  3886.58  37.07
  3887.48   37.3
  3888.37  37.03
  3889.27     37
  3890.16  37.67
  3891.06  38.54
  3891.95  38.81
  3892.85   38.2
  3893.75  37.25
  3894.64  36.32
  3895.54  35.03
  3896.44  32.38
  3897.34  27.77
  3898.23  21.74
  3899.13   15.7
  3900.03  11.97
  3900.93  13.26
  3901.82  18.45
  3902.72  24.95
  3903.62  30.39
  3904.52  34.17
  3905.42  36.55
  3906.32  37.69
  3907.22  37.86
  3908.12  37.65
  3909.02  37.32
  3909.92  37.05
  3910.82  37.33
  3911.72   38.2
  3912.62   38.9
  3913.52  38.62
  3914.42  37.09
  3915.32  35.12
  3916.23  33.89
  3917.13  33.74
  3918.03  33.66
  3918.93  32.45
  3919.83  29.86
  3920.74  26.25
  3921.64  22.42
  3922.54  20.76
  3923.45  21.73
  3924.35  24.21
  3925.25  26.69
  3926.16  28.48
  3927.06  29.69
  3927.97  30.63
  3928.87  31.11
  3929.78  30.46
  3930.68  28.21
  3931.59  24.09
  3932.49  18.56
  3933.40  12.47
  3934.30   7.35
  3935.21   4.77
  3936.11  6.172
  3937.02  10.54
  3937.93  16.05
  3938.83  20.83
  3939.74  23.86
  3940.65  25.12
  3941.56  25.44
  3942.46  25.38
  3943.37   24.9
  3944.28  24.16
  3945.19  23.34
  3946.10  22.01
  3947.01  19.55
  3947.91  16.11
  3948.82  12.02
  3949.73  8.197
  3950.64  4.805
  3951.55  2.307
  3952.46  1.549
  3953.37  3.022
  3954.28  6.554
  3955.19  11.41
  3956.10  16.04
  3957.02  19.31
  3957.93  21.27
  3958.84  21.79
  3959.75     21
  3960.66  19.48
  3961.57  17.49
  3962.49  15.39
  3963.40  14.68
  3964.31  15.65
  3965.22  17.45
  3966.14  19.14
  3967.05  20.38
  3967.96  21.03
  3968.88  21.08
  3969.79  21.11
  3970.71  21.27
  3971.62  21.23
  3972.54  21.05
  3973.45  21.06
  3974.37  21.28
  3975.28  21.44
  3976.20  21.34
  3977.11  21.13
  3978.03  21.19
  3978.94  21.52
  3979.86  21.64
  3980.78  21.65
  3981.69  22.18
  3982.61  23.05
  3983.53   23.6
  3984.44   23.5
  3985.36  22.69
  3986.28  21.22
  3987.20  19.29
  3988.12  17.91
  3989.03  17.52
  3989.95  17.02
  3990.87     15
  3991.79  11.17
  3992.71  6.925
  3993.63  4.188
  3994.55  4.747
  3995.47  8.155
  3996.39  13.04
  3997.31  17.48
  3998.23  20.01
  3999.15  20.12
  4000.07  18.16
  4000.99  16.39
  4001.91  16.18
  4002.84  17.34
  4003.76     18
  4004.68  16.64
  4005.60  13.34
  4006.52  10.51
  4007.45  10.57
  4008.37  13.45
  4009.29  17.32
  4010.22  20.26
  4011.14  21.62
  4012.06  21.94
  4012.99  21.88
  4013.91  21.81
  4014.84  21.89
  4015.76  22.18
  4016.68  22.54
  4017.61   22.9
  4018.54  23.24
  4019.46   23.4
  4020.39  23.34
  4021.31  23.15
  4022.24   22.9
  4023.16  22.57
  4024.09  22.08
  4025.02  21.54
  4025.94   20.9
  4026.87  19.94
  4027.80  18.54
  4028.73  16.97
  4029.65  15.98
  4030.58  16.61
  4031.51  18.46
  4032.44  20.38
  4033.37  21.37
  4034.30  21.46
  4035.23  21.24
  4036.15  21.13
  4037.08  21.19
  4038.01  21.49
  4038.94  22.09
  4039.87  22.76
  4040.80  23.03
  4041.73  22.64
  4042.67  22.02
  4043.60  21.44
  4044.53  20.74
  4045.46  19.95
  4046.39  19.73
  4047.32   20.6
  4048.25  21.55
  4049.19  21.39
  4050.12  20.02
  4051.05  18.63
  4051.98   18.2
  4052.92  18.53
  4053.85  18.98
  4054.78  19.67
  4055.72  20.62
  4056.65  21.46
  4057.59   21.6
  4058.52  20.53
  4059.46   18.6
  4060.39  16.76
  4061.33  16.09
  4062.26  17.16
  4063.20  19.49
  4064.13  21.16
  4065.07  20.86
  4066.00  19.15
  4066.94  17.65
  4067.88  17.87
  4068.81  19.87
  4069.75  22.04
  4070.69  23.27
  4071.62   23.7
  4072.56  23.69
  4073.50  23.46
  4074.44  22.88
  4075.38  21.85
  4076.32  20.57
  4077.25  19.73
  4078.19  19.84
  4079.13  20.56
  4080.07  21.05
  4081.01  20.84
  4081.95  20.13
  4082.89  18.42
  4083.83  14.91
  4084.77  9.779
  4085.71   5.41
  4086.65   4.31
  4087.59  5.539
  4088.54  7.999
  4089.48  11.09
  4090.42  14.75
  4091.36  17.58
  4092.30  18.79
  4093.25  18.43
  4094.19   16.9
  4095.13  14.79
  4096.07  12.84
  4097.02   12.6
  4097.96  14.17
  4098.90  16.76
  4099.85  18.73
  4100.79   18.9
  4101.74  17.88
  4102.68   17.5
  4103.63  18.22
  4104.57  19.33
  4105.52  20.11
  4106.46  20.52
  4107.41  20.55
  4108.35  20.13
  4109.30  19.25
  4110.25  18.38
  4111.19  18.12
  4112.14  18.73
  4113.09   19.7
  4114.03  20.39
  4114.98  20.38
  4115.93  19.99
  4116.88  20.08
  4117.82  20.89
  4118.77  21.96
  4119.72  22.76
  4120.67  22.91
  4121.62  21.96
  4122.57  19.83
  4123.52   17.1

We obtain 4.8 A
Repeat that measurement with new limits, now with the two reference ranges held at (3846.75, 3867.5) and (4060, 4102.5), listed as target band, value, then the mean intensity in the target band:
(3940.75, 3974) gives 4.55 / 17.3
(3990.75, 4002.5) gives 3.65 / 13.2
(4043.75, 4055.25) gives -1.18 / 19.9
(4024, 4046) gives -2.68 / 20.6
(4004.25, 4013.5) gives 1.03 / 16.8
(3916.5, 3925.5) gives -2.83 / 27.3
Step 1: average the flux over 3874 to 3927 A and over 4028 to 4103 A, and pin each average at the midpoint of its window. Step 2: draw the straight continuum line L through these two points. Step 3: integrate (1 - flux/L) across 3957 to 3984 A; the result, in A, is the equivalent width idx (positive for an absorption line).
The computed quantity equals 5.6 A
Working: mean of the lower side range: 31.1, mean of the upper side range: 18.6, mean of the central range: 20.4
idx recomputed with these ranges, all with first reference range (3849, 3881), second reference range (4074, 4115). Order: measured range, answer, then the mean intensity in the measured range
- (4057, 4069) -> -0.9 A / 19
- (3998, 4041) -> -2.9 A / 19.8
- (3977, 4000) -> 2.2 A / 17.4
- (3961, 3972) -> 0.5 A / 18.8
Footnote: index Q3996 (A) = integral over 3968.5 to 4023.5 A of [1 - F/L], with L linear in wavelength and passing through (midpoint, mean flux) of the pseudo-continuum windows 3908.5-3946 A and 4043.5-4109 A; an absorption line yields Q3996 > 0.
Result 9.0 A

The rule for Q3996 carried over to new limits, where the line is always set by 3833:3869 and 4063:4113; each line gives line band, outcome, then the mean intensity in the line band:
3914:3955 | -3.6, 20.9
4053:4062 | -0.6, 19.3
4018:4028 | -2.0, 22.1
